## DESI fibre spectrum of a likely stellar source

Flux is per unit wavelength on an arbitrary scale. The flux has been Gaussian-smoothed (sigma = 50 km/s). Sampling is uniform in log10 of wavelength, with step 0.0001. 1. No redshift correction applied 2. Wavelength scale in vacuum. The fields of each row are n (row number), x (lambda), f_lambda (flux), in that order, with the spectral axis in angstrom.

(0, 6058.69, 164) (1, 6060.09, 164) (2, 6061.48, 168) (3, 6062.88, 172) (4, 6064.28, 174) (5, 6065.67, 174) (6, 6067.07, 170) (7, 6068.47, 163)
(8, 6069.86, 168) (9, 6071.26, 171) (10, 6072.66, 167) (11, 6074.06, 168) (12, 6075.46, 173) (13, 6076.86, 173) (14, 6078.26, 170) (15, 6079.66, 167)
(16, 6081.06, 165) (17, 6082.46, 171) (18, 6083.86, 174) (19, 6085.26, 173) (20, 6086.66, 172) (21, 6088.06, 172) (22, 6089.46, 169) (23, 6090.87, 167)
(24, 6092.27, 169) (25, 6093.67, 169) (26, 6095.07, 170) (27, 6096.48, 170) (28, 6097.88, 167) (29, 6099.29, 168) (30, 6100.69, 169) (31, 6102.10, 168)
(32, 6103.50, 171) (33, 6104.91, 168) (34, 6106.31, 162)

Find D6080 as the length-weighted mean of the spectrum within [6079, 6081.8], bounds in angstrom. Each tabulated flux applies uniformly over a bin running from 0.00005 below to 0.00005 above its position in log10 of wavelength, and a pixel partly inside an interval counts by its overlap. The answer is 166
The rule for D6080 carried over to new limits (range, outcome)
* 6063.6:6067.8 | 173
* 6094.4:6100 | 169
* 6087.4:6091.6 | 169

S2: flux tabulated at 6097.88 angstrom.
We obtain 167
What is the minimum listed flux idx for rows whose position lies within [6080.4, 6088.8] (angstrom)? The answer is 165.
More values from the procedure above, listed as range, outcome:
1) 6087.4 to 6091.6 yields 167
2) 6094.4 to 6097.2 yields 170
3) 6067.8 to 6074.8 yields 163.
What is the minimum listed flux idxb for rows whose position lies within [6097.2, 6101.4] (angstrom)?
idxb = 167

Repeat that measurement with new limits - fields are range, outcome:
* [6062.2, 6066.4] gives 172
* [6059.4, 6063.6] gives 164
